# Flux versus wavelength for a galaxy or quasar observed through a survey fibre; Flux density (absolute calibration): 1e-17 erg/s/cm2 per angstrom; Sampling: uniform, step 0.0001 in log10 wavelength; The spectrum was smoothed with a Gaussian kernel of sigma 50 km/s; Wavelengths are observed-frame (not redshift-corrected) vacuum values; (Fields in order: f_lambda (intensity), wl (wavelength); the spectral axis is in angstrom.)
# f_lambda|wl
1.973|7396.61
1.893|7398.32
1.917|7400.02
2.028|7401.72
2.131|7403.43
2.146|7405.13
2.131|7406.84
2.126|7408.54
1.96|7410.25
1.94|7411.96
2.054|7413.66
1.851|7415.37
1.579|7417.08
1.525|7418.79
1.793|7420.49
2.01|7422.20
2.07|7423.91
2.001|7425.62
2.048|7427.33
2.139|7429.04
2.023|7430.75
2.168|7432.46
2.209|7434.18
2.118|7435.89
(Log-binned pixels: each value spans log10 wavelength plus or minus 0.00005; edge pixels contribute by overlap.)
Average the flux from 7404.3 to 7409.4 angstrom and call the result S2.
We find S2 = 2.13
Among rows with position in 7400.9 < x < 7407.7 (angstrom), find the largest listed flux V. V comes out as 2.146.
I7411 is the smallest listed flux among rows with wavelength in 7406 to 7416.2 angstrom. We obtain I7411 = 1.851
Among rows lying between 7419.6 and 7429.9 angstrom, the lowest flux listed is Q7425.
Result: 1.793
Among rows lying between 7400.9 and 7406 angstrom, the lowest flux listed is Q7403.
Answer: 2.028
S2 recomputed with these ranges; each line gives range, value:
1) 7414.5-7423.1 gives 1.75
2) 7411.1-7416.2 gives 1.95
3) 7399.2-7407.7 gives 2.07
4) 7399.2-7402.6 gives 1.97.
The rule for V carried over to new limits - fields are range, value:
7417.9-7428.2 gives 2.07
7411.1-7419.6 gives 2.054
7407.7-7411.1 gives 2.126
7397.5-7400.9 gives 1.917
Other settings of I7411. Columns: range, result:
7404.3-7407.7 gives 2.131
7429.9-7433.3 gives 2.023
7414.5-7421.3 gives 1.525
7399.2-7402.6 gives 1.917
